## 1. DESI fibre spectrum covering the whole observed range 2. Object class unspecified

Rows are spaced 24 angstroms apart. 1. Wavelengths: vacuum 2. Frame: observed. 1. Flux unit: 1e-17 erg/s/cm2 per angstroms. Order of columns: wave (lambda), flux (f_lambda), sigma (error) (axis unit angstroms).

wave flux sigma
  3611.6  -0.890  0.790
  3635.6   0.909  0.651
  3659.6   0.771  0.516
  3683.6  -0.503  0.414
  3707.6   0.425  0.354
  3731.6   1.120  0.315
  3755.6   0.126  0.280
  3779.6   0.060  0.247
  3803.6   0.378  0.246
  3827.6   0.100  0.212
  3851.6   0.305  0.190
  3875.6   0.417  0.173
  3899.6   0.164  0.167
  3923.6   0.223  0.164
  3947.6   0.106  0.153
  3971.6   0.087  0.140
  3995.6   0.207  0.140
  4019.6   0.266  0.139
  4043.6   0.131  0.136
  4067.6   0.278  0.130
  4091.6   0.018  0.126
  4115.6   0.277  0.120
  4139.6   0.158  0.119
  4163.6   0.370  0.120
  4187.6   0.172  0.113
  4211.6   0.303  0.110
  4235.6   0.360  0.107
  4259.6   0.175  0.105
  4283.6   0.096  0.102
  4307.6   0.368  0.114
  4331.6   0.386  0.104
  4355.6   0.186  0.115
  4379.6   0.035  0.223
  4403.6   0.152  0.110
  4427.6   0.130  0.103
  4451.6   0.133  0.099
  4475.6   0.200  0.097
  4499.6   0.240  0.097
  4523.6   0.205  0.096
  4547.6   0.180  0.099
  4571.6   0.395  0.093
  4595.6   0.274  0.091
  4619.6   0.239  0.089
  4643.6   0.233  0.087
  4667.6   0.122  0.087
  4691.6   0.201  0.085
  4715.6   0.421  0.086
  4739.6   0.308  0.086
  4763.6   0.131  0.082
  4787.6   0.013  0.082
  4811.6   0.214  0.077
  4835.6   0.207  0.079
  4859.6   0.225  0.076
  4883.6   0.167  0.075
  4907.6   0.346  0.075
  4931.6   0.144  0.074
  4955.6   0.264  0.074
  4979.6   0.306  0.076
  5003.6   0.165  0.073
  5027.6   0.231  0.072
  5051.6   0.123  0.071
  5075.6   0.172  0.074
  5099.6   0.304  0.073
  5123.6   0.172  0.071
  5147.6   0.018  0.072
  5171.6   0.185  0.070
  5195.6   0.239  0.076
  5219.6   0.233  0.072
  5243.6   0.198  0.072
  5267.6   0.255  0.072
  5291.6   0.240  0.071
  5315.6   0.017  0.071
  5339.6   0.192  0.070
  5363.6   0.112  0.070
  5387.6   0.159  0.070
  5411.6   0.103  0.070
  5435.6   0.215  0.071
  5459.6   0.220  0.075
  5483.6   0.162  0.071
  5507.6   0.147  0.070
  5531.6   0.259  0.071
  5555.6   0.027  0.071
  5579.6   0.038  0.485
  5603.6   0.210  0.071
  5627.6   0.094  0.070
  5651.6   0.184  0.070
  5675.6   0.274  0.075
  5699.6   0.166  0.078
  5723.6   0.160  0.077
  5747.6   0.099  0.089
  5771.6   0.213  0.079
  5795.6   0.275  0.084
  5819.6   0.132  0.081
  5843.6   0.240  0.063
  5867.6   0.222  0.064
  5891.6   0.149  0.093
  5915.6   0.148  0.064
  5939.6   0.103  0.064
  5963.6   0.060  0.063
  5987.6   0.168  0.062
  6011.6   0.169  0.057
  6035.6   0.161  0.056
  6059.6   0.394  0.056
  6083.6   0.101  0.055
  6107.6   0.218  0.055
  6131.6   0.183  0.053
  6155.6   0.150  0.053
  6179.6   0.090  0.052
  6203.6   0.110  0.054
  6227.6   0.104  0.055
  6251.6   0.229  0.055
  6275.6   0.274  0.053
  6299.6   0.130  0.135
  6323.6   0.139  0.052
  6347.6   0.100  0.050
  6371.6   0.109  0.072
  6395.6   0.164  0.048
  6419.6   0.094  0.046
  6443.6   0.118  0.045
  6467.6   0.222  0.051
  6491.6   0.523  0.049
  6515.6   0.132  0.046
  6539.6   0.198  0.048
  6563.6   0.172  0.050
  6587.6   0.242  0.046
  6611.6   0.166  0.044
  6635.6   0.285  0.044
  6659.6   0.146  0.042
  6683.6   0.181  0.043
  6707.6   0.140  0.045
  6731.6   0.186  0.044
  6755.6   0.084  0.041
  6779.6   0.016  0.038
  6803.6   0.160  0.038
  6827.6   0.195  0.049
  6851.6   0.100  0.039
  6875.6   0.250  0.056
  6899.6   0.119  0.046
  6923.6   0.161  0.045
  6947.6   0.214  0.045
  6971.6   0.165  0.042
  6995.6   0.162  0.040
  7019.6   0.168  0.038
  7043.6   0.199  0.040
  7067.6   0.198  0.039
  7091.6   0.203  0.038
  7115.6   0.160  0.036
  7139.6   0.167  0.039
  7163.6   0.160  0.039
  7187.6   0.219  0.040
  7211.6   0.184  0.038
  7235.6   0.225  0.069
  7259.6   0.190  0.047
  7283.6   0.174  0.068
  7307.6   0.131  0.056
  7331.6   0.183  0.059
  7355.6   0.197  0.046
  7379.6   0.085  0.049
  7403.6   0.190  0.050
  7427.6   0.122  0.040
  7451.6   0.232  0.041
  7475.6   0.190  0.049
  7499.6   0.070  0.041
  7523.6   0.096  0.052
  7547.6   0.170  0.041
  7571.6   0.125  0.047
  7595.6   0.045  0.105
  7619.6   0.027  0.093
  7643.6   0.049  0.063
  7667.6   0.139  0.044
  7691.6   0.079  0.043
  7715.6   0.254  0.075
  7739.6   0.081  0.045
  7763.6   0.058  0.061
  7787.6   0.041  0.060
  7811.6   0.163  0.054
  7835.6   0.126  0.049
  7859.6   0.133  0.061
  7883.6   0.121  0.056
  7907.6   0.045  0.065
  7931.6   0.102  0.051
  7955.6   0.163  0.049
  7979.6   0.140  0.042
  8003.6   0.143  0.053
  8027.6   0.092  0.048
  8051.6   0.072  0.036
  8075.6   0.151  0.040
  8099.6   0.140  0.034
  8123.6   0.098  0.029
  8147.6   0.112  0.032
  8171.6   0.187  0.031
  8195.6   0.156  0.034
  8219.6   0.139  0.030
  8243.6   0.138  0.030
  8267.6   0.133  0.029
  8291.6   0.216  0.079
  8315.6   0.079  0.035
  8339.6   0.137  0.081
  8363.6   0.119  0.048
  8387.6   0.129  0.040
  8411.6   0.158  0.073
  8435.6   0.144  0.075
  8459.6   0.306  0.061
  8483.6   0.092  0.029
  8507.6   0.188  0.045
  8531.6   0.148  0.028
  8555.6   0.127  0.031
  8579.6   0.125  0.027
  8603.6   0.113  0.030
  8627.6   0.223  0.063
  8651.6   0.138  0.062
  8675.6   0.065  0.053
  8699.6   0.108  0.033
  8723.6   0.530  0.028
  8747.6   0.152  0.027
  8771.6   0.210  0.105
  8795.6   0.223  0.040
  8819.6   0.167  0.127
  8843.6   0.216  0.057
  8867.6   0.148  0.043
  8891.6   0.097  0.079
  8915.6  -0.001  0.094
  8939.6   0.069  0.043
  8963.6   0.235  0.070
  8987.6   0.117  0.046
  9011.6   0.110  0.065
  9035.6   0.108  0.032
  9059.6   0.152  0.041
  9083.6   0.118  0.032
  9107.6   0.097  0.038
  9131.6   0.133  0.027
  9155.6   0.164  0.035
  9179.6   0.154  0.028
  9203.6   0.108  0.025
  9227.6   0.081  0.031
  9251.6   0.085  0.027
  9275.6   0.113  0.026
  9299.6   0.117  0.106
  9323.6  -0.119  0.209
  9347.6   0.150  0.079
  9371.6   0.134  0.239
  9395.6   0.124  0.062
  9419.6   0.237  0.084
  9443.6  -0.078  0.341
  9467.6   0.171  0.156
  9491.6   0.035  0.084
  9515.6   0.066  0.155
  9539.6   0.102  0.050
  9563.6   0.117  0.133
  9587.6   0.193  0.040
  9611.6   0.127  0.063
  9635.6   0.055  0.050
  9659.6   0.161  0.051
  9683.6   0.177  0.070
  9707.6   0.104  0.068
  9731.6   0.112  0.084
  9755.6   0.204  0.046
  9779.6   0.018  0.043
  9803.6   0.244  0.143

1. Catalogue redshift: 0.740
